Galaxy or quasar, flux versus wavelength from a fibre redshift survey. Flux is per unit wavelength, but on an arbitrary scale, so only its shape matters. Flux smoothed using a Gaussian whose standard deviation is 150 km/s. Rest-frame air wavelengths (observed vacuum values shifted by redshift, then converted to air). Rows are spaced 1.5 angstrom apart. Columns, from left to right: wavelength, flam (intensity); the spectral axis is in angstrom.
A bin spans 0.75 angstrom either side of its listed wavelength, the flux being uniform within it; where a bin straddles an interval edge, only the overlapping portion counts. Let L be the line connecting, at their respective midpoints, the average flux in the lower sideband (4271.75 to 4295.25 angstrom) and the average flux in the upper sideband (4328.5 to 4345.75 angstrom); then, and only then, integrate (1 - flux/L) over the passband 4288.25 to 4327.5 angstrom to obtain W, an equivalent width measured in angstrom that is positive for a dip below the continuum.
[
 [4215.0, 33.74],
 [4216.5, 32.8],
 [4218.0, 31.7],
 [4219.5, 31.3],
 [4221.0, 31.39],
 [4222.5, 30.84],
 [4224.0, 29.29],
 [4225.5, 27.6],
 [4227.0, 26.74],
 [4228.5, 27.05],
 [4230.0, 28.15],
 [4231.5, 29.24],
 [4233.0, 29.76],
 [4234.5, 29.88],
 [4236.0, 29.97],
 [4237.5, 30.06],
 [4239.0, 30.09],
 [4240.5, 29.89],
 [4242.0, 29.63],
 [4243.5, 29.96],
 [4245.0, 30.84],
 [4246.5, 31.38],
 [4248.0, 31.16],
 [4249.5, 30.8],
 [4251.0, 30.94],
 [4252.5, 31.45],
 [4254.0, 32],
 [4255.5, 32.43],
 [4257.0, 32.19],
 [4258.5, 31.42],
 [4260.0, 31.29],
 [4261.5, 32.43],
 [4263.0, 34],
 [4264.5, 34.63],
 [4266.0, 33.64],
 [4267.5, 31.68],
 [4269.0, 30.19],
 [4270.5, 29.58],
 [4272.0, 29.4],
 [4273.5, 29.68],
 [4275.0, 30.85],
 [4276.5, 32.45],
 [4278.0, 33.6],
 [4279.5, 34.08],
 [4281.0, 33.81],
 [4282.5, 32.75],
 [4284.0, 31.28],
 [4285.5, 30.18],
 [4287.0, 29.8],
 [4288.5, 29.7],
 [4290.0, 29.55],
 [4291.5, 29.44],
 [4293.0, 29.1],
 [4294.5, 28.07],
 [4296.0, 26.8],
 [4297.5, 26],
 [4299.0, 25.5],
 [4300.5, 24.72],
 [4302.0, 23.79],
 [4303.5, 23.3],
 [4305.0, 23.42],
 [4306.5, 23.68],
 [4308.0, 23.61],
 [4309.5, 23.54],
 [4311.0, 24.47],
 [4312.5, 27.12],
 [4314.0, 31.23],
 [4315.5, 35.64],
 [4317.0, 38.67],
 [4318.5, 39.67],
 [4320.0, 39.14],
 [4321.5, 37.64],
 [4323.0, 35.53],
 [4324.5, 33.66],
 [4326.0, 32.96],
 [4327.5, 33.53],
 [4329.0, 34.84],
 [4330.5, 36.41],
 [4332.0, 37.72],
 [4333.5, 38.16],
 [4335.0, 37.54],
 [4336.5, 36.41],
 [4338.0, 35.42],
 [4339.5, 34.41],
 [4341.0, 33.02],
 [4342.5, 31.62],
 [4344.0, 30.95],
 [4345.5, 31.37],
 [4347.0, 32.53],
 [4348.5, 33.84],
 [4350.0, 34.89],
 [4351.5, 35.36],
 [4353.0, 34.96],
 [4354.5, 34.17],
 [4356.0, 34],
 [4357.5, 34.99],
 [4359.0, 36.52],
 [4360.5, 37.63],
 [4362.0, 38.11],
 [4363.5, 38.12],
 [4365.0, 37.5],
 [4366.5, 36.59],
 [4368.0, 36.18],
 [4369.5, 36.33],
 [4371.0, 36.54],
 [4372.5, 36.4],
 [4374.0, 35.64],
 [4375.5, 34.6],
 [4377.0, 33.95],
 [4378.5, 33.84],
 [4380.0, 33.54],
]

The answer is 3.9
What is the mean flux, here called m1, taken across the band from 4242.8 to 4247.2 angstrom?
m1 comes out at 30.7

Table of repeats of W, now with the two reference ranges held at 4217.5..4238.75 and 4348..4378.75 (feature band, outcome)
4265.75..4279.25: 0.1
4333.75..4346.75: 0.3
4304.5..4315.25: 2.4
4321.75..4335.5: -0.6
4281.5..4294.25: 0.8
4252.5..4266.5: -0.7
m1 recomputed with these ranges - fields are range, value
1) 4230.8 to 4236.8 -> 29.7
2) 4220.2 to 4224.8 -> 30.5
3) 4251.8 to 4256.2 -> 32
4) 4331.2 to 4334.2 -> 37.9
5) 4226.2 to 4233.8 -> 28.2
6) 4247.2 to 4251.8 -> 31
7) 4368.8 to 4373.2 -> 36.4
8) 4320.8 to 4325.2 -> 35.6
